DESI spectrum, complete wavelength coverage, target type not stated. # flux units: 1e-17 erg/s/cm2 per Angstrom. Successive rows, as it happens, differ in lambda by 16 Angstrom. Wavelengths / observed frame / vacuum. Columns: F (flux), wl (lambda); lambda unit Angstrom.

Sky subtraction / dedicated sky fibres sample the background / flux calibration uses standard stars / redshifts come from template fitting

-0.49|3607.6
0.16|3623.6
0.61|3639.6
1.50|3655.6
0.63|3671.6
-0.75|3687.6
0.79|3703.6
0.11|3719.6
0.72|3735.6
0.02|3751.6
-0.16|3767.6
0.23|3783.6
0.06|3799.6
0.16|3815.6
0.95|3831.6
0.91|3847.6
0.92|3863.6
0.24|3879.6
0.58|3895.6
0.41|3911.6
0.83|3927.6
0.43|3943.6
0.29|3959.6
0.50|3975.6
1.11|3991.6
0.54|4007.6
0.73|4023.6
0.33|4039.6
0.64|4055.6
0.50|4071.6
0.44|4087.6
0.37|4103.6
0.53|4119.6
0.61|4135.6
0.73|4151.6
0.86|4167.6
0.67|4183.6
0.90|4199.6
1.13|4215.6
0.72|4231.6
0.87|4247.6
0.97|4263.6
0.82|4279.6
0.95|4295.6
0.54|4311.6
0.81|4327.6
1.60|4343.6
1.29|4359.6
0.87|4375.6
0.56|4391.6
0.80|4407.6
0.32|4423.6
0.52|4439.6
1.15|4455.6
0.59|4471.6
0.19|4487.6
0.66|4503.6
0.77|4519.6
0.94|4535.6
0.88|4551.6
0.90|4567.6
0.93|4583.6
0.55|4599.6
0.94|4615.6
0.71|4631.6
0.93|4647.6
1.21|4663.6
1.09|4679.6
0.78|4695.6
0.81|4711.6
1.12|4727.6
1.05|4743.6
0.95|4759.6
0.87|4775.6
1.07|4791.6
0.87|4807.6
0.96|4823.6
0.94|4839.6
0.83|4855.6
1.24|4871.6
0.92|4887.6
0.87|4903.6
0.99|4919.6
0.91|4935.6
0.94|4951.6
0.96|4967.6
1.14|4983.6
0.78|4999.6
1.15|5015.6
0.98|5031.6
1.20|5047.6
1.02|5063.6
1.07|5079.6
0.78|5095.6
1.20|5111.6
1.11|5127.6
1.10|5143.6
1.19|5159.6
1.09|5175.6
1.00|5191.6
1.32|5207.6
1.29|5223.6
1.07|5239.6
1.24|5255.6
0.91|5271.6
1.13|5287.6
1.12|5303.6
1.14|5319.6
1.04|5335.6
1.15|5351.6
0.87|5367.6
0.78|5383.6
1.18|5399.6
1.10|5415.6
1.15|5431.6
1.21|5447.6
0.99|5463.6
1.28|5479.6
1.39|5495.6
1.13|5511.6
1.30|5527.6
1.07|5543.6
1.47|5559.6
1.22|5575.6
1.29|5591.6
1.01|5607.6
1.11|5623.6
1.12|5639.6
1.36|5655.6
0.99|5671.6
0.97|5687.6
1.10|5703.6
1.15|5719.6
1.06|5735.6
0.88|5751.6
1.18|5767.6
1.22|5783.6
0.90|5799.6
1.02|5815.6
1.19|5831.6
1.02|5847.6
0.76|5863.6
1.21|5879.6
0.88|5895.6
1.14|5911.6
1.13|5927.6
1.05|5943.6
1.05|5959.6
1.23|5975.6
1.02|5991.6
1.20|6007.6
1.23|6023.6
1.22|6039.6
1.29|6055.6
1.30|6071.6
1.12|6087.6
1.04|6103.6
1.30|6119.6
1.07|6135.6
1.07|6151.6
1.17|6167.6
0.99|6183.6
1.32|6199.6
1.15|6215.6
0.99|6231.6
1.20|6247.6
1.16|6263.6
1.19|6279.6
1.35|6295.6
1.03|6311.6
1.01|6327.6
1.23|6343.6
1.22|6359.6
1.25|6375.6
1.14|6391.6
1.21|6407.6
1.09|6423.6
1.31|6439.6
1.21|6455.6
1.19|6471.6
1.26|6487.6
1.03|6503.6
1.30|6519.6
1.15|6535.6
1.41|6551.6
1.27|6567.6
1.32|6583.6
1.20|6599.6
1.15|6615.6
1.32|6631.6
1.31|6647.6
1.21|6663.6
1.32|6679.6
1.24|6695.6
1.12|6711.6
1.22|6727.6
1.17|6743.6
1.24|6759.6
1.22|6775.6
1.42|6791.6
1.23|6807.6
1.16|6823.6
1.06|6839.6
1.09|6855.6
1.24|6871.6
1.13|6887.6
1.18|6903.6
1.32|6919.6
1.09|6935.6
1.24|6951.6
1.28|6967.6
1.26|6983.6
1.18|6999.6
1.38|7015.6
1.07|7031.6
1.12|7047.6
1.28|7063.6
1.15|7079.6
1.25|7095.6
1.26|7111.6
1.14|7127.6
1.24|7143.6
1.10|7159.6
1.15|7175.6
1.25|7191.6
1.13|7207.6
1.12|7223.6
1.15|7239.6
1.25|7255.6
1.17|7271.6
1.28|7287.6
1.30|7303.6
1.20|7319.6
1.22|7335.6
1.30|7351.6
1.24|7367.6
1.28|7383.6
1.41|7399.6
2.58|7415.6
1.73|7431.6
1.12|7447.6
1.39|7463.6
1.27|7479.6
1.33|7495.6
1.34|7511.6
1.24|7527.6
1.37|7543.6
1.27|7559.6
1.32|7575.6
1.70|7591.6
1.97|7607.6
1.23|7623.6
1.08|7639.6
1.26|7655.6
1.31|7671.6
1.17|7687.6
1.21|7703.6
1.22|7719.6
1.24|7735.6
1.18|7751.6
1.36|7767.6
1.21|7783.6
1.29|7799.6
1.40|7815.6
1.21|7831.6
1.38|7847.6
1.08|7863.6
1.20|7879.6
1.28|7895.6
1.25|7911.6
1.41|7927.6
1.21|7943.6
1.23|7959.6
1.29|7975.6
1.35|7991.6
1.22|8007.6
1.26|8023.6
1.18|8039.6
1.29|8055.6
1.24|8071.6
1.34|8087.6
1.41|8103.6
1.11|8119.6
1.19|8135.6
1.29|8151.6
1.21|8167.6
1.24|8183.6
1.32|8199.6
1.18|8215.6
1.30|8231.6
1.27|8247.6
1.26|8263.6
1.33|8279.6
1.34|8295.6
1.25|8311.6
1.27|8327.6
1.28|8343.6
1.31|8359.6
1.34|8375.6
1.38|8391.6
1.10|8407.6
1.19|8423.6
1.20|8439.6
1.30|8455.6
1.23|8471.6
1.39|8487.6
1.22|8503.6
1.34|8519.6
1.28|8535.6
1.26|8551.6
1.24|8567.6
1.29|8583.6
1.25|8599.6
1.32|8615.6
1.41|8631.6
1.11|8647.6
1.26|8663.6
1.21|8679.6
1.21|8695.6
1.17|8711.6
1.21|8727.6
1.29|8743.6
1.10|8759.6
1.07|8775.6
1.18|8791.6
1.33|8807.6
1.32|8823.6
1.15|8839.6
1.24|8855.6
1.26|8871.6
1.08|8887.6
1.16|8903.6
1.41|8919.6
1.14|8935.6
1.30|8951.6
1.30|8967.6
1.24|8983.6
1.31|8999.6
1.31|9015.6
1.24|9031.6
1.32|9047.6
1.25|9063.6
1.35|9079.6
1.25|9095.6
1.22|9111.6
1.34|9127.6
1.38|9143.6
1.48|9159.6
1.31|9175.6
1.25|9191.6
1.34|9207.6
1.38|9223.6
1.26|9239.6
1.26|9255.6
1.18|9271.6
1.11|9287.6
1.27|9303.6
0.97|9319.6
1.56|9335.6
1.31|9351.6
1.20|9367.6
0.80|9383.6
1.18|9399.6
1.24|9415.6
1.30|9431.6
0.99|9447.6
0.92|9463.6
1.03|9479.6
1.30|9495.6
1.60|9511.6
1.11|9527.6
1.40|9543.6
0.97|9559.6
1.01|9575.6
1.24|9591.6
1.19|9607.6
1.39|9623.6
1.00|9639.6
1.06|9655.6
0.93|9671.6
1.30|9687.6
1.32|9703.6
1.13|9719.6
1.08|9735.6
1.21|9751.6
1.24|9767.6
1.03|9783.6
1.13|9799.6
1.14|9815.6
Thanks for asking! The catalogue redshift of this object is 0.129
